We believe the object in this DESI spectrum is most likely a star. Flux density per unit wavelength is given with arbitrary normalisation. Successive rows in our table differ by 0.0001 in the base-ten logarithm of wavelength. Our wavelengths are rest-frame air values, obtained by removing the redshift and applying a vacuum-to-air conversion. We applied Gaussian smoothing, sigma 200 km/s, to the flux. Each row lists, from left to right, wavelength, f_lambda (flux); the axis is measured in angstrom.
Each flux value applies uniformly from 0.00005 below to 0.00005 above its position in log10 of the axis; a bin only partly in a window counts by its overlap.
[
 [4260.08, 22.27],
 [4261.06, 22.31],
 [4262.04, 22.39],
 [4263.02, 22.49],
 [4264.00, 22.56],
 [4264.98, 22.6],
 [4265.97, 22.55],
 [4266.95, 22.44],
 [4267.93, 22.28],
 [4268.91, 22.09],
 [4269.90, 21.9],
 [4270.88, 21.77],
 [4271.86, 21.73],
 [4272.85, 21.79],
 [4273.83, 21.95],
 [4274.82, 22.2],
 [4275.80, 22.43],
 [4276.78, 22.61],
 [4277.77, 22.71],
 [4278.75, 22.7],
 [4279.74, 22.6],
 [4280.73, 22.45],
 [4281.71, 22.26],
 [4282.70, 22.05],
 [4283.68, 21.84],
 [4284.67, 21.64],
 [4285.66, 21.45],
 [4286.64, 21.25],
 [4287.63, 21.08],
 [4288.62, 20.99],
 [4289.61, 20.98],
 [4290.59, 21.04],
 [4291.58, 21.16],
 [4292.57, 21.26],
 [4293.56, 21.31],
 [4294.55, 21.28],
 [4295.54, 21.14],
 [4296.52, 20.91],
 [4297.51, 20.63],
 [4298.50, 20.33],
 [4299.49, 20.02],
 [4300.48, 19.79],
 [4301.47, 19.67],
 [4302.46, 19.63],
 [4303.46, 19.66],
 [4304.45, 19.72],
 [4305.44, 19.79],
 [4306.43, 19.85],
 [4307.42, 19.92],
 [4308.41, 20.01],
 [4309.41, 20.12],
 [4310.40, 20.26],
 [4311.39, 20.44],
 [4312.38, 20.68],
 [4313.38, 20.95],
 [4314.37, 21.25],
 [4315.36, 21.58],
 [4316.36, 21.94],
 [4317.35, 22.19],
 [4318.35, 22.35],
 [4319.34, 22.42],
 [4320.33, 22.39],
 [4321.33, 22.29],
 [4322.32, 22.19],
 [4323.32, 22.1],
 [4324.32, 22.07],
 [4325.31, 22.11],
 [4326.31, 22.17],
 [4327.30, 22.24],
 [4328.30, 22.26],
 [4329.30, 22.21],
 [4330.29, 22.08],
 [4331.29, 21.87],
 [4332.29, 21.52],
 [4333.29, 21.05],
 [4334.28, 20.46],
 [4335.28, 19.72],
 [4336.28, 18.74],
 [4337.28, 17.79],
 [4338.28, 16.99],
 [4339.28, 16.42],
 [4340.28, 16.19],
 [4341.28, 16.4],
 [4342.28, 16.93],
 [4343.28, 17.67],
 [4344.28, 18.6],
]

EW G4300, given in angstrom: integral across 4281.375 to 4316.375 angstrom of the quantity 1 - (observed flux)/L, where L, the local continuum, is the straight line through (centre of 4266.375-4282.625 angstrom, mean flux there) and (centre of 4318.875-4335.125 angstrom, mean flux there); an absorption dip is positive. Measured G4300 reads 2.1 angstrom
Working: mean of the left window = 22.2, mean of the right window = 21.9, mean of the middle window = 20.7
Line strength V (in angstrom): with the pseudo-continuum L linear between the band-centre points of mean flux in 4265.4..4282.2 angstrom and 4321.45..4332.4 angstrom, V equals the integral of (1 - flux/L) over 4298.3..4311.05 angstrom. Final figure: 1.3 angstrom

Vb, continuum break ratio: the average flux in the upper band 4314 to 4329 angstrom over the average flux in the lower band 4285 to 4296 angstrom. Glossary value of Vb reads 1.04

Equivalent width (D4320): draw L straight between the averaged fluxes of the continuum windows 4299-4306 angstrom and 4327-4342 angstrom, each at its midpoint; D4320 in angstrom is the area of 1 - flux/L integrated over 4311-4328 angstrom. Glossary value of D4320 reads -1.87 angstrom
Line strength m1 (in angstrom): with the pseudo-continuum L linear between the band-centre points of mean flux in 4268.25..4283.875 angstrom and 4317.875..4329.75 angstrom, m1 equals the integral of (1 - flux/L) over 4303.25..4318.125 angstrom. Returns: 1.1 angstrom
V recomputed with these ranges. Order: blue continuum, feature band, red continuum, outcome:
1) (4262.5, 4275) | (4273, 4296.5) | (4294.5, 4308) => -0.6 angstrom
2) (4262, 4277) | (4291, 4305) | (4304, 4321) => 0.6 angstrom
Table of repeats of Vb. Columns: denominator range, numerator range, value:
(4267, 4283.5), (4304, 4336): 0.96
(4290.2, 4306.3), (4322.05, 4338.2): 1.04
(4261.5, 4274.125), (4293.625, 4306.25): 0.91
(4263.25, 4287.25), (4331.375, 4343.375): 0.83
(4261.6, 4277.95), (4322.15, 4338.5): 0.95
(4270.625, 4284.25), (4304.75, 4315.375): 0.92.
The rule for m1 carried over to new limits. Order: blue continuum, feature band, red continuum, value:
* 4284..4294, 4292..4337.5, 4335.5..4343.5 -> -4.50 angstrom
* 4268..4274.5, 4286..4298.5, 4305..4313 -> -0.09 angstrom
